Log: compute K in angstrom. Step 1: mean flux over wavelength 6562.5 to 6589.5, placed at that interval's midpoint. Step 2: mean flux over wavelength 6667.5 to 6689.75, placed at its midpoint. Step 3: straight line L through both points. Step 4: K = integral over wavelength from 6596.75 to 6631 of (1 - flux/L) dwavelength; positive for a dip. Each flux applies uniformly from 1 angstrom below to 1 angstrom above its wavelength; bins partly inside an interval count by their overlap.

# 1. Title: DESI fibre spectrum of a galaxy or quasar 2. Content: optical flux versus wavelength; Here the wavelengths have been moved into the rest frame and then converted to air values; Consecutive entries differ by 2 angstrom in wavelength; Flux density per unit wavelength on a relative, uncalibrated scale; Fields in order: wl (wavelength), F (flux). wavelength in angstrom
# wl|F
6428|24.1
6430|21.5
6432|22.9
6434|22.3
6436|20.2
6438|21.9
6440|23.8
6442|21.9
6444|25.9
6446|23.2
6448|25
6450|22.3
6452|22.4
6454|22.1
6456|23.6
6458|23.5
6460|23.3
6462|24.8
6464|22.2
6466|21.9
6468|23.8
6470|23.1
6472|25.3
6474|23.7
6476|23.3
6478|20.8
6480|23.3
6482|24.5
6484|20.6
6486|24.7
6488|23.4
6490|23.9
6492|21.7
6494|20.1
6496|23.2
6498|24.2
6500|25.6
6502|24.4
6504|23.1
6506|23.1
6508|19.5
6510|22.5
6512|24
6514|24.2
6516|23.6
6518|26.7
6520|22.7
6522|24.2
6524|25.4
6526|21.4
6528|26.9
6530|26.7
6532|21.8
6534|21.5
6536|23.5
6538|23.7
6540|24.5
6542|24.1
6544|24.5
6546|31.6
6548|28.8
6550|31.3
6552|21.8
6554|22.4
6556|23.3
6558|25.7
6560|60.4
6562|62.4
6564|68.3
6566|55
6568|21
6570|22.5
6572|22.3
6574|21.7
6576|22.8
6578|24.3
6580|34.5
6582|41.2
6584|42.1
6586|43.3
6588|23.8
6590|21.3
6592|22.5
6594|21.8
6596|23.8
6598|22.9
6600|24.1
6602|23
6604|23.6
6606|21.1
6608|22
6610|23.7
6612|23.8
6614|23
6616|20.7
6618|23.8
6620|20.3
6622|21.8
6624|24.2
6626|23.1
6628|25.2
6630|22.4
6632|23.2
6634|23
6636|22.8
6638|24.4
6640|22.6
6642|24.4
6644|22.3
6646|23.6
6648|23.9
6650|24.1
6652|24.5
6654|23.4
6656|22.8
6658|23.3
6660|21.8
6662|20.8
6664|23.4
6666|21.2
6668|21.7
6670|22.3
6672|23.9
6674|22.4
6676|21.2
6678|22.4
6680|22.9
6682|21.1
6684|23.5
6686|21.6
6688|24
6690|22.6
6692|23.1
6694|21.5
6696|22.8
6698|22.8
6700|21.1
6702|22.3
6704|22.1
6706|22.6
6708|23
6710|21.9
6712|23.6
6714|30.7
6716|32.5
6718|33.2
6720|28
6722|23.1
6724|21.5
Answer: 8.07 angstrom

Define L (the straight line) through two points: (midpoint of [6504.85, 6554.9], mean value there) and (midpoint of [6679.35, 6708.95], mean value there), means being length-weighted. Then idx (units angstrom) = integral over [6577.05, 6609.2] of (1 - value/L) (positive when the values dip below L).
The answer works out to -4.8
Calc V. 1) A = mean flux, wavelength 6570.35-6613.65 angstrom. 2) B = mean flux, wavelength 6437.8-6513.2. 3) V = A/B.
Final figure 1.13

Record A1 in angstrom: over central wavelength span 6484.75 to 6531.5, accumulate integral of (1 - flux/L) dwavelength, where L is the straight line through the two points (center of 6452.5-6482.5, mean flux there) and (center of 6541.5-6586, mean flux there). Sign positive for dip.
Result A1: 6.6 angstrom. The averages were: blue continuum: 23.2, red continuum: 33.6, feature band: 23.7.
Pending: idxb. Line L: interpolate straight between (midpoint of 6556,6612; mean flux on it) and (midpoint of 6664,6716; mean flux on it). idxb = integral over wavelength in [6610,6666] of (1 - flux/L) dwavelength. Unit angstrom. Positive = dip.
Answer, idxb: 7.82 angstrom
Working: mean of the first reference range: 30.9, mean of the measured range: 23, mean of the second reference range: 22.9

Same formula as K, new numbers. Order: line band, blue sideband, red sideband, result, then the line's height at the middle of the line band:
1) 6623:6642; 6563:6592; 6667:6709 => 2.8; 27.6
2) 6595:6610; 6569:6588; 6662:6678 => 2.7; 28.1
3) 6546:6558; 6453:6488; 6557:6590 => 2.7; 33.7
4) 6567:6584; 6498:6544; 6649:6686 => -2.8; 23.3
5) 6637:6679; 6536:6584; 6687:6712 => 4.1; 25.4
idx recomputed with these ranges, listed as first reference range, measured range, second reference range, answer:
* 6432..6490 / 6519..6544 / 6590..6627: -1.07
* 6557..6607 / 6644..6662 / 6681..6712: 1.93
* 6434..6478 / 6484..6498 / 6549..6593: 1.85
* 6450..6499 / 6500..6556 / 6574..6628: -0.75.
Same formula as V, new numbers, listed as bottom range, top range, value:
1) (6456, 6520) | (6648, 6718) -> 1.00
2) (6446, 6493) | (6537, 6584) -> 1.39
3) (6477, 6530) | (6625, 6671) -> 0.98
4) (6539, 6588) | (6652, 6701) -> 0.68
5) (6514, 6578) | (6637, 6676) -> 0.79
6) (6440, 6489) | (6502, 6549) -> 1.04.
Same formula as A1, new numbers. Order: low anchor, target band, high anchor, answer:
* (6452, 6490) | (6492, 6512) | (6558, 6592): 3.1 angstrom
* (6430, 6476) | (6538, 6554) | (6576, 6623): -0.9 angstrom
